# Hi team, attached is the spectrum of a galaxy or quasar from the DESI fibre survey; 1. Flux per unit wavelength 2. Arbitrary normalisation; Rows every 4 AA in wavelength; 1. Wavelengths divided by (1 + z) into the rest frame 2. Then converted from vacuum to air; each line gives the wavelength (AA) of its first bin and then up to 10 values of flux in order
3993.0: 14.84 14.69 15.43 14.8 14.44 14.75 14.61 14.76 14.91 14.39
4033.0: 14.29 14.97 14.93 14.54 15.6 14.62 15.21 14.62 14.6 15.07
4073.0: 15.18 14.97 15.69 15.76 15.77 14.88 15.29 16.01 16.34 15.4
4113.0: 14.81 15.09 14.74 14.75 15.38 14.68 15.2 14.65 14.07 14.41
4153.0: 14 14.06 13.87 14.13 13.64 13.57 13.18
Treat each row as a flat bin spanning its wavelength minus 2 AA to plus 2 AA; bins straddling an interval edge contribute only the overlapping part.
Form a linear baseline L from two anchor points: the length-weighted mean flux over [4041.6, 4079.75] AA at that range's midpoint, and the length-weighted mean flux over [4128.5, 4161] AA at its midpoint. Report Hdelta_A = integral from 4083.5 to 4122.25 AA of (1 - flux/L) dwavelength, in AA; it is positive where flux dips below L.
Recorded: -1.86 AA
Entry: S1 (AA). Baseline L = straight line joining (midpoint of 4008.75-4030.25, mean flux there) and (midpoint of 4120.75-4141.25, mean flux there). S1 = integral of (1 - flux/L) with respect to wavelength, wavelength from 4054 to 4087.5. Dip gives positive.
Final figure -0.8 AA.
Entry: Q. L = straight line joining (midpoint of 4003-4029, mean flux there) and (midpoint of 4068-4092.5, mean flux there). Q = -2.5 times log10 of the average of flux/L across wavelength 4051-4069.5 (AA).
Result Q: 0.027 mag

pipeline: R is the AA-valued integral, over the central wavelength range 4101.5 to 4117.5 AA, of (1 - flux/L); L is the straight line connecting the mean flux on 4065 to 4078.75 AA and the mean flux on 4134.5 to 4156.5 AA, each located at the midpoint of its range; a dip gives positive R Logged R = -0.8 AA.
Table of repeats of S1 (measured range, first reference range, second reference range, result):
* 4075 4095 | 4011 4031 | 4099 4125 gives -0.3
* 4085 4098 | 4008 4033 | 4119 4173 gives -0.8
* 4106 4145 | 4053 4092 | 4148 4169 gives -1.3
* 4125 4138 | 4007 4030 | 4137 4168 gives -0.7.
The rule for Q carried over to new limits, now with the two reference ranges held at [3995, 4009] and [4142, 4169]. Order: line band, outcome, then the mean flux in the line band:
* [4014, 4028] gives 0.00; 14.7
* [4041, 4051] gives -0.03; 15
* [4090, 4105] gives -0.08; 15.5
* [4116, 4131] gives -0.05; 15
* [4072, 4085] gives -0.06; 15.4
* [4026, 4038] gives 0.01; 14.5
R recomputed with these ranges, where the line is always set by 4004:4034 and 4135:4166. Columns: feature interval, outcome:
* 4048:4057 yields -0.3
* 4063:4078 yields -0.5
